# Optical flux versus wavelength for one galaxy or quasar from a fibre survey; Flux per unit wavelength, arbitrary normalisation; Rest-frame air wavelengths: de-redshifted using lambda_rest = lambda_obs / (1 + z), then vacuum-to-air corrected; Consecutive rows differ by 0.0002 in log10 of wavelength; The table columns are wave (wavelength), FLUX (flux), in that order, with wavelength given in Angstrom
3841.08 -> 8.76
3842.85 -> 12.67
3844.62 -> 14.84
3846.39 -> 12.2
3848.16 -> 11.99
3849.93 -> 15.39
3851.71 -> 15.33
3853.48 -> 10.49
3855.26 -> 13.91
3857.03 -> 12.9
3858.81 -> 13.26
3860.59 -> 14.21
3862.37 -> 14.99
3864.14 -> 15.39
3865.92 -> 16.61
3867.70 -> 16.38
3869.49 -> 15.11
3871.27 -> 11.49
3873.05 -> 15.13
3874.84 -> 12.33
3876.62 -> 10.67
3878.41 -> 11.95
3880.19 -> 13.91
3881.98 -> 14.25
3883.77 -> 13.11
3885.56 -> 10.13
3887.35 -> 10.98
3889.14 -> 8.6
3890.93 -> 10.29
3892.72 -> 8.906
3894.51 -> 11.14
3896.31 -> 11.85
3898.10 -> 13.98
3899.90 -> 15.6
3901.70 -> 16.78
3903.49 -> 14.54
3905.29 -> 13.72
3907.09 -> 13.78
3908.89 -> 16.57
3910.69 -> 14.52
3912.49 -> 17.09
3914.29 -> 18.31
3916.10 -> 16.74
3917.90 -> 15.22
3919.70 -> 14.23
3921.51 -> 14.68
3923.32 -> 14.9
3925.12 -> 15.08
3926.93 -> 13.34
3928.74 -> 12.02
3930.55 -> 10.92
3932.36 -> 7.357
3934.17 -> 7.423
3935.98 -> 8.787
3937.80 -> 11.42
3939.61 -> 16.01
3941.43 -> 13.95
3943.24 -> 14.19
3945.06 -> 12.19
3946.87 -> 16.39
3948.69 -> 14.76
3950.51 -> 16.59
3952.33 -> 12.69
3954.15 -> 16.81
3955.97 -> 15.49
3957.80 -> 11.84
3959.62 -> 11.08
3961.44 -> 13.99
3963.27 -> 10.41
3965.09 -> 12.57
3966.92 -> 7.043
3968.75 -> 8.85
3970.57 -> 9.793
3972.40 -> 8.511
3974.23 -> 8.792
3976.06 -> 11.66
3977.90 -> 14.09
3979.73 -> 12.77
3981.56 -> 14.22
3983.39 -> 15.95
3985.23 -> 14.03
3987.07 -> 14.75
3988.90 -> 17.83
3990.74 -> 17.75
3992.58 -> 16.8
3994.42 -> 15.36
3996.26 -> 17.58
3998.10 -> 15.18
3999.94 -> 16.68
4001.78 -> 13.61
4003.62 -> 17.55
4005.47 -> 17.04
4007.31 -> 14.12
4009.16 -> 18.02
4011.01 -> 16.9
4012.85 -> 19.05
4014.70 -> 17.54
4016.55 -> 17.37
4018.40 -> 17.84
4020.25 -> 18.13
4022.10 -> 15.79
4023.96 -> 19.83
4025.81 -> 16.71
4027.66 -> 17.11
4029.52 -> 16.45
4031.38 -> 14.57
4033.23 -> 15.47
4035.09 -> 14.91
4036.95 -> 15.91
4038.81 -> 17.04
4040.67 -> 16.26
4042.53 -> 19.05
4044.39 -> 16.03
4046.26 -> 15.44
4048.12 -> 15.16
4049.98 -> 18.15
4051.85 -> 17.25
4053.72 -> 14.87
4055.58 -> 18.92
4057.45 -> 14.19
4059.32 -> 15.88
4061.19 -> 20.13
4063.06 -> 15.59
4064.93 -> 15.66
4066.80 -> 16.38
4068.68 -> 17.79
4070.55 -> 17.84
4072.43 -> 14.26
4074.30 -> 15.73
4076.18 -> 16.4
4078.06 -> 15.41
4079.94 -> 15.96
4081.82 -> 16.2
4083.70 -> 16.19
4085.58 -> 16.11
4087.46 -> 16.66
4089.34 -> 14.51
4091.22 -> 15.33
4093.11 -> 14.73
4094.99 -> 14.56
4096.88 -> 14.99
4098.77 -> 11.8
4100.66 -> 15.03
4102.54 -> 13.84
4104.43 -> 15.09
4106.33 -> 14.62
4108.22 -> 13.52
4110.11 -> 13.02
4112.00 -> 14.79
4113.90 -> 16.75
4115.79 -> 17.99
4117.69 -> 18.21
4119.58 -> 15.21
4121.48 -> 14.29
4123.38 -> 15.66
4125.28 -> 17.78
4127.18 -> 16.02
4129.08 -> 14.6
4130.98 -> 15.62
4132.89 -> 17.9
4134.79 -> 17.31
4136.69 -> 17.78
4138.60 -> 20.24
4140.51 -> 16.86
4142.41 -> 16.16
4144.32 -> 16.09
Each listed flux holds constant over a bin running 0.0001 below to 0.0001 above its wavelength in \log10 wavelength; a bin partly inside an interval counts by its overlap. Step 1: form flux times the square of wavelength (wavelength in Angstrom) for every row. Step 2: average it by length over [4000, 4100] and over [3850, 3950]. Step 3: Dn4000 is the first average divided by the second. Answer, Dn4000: 1.3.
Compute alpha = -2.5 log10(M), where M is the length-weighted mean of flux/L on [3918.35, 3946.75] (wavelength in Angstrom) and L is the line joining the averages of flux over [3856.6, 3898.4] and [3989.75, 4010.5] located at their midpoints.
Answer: 0.14 mag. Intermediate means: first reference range 12.8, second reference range 16.3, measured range 12.6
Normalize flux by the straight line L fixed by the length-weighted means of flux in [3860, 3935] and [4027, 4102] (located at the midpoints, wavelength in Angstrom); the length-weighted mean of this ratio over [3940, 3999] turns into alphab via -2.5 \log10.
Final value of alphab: 0.074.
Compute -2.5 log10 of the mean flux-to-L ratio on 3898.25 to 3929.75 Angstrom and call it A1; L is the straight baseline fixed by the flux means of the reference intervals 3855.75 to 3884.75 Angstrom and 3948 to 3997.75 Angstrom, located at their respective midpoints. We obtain -0.107 mag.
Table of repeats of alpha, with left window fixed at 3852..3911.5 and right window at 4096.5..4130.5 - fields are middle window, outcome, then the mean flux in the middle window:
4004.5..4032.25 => -0.186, 17.1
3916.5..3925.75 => -0.101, 14.9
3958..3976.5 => 0.332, 10.3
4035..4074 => -0.127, 16.5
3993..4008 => -0.122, 16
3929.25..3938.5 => 0.427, 9.25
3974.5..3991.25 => -0.027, 14.5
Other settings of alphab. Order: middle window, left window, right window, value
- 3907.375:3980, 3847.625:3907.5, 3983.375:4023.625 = 0.15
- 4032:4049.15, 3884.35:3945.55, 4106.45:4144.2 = -0.08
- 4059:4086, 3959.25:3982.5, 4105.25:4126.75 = -0.15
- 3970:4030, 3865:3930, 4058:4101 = -0.05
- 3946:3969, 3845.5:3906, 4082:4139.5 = 0.08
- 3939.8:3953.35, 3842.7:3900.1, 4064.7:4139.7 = -0.05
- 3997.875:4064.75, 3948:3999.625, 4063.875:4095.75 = -0.13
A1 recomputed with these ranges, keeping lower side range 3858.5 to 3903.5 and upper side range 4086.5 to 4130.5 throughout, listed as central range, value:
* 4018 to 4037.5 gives -0.15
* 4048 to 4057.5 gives -0.14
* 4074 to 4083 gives -0.07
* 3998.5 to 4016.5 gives -0.17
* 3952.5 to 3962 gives 0.00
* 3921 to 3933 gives 0.07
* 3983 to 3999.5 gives -0.15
